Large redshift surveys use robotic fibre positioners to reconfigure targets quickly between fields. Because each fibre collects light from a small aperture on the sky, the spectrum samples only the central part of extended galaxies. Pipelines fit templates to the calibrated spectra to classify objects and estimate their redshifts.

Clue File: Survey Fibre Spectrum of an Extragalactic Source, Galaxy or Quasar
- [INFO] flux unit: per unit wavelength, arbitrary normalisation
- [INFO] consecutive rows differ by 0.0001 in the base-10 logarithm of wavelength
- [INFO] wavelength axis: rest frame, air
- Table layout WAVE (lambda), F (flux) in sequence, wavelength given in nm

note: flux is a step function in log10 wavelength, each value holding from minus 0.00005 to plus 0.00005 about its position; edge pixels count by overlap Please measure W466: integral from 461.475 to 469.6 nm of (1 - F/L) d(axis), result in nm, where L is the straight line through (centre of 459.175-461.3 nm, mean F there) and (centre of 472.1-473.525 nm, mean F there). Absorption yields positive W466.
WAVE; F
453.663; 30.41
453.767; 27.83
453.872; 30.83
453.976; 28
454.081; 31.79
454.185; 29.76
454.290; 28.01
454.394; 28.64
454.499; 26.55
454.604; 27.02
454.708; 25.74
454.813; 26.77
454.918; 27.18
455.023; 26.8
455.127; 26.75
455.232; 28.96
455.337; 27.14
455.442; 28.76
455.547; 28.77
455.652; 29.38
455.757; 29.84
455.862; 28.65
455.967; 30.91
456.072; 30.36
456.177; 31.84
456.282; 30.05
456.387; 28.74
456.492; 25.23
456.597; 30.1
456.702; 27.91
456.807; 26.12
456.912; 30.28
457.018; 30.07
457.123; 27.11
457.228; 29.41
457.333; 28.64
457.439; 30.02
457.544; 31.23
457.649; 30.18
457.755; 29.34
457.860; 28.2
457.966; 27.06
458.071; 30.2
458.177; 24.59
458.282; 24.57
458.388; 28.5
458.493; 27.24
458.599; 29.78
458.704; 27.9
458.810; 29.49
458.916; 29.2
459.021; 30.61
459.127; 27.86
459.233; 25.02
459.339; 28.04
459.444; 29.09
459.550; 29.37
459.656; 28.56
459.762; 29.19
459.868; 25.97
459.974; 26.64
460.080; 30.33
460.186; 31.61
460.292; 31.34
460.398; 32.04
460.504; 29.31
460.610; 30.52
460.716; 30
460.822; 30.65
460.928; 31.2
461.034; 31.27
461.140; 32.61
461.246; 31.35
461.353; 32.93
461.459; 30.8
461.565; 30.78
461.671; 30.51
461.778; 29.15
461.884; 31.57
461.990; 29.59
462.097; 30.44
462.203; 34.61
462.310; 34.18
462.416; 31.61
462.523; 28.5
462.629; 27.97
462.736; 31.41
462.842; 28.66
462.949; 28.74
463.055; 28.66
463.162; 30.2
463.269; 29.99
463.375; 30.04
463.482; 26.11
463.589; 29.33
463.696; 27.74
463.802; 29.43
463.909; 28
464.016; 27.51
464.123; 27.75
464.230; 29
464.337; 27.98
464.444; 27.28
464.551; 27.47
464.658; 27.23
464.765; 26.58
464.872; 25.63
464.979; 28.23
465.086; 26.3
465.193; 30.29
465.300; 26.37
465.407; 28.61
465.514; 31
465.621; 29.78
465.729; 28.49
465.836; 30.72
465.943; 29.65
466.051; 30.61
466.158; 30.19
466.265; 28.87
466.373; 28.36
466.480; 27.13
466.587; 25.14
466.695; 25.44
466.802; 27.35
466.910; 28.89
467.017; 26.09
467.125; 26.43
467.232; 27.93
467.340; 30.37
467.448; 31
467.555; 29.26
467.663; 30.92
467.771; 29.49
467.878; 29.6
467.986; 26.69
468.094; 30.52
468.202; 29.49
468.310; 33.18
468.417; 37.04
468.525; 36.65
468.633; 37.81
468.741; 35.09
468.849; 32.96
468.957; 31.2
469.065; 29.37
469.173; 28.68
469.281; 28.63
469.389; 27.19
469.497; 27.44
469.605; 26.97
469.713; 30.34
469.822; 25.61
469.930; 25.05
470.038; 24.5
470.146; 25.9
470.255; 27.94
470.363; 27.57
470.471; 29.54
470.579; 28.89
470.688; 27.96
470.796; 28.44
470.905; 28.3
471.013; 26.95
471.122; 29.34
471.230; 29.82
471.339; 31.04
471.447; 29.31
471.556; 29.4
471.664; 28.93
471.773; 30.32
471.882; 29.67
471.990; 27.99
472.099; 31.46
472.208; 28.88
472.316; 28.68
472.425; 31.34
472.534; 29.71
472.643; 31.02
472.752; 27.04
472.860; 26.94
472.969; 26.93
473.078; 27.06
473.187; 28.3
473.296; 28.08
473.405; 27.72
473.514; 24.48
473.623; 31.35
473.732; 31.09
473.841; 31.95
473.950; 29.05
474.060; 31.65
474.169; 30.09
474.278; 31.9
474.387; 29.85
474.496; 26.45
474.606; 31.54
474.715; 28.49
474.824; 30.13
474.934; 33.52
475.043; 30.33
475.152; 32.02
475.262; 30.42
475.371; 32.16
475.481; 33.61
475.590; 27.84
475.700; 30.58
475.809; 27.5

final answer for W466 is -0.08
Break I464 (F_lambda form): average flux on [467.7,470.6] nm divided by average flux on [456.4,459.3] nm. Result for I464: 1.05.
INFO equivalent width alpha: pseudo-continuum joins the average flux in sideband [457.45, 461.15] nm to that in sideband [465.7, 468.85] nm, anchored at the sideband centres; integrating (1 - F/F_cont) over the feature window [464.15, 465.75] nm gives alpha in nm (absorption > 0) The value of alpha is 0.09 nm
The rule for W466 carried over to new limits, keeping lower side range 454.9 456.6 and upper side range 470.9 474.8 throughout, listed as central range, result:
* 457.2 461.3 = -0.04 nm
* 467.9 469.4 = -0.14 nm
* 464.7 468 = 0.07 nm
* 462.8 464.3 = 0.02 nm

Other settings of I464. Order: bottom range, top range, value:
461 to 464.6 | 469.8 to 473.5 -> 0.95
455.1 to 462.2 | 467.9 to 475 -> 1.01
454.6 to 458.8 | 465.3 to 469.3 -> 1.05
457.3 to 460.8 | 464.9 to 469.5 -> 1.03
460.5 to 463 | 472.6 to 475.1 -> 0.95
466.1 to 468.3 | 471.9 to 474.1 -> 1.02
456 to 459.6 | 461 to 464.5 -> 1.04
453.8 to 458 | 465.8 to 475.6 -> 1.02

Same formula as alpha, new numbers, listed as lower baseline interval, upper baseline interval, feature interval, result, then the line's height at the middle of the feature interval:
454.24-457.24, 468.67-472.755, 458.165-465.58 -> -0.15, 28.6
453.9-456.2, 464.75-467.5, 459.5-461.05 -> -0.08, 28.4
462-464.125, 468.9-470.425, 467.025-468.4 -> -0.07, 28.2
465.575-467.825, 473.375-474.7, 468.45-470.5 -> -0.03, 29.1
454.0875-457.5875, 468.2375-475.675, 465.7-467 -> 0.04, 29.3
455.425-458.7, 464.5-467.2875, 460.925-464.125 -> -0.20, 28.3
